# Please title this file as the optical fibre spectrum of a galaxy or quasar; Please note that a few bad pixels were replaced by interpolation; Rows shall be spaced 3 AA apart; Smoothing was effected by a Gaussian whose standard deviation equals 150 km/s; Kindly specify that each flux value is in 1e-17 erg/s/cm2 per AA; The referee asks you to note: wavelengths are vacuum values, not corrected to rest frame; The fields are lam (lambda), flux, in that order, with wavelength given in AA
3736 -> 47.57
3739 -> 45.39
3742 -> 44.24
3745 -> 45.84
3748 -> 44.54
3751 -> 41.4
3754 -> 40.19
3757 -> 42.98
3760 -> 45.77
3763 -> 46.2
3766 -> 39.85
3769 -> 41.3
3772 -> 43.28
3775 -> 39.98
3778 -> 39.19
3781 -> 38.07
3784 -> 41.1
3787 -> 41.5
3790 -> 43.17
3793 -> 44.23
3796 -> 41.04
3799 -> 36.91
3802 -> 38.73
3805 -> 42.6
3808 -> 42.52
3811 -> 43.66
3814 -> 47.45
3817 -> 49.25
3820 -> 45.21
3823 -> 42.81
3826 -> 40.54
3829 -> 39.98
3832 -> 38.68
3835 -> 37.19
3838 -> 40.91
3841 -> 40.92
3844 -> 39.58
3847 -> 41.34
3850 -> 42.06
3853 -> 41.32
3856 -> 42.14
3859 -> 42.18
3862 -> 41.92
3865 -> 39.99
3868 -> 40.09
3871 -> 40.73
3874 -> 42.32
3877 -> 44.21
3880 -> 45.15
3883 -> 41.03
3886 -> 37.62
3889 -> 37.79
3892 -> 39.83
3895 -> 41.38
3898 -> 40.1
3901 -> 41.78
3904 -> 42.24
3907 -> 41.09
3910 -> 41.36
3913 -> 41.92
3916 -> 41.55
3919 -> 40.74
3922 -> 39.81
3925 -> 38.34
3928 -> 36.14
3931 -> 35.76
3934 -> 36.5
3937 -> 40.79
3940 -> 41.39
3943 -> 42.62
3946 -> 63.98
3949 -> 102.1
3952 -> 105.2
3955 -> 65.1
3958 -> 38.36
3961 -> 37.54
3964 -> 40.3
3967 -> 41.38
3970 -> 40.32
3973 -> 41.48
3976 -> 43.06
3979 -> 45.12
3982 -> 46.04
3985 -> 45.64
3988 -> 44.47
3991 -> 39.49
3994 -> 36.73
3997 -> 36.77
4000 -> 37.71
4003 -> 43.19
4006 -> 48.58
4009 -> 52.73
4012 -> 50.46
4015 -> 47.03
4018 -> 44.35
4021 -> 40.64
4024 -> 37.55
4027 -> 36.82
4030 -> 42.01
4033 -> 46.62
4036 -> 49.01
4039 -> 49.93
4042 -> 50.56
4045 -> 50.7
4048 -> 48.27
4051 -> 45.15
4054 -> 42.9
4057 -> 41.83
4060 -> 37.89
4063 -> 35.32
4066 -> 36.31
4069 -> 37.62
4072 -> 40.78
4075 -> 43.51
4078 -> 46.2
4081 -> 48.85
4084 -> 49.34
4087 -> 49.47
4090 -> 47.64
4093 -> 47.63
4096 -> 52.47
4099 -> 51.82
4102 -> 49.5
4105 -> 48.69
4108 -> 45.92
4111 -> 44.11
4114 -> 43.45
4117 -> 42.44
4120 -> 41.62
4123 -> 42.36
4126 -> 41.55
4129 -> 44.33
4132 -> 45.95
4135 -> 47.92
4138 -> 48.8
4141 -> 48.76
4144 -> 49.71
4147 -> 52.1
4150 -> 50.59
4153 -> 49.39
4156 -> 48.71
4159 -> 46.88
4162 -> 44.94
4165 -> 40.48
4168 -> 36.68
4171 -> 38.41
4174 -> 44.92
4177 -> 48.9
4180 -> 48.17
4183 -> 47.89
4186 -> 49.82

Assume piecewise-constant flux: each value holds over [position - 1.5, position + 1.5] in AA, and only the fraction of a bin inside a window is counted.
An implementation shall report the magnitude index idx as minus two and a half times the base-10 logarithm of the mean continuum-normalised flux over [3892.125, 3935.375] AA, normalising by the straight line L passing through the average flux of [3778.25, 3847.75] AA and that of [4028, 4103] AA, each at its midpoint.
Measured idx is 0.08 mag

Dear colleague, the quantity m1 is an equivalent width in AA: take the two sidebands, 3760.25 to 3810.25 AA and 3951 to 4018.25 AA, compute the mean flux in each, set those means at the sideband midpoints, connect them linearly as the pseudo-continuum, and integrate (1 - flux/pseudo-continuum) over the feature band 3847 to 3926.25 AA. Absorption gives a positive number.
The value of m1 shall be 4.86 AA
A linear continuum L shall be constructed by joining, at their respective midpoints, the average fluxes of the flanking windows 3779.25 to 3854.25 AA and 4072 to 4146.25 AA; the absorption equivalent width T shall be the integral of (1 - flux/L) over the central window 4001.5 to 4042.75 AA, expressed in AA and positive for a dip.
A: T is -0.38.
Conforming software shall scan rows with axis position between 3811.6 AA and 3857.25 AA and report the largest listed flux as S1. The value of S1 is 49.25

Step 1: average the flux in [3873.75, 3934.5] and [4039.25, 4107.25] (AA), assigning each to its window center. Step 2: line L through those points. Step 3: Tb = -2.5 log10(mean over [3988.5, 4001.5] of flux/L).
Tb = 0.133 mag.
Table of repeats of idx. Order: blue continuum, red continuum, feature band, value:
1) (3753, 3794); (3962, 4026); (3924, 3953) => -0.249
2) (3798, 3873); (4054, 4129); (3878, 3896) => 0.042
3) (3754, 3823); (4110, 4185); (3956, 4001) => 0.072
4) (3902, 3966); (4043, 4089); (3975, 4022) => 0.049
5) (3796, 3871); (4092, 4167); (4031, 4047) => -0.091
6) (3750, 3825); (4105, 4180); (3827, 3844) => 0.084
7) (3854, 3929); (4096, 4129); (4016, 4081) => 0.023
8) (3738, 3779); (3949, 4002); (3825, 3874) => 0.108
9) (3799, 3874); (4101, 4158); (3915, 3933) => 0.121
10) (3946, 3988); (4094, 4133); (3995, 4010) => 0.187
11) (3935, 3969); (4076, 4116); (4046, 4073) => 0.218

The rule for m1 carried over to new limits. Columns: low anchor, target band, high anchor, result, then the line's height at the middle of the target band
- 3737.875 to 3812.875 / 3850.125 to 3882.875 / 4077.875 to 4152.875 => 1.18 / 43.5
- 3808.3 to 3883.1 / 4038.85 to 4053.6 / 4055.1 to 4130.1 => -1.48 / 44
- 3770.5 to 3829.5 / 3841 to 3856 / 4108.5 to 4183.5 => 0.50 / 42.6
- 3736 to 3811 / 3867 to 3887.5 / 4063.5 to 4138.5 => 0.75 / 43.2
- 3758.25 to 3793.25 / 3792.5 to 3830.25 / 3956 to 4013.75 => -0.55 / 42.1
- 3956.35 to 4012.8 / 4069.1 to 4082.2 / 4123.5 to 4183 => 0.16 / 44.5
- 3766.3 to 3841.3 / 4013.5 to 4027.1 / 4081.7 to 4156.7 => 1.14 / 45.6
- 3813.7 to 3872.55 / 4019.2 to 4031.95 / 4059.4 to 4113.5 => 1.35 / 44.3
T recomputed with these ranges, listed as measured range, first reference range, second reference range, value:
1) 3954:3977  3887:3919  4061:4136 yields -0.5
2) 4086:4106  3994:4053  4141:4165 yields -1.2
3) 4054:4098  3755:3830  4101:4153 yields 1.7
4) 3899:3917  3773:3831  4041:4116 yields 0.7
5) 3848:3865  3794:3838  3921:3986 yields 0.8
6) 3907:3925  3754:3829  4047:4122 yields 1.0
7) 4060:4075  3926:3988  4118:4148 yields 2.9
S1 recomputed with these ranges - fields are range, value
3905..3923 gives 41.92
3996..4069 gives 52.73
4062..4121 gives 52.47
